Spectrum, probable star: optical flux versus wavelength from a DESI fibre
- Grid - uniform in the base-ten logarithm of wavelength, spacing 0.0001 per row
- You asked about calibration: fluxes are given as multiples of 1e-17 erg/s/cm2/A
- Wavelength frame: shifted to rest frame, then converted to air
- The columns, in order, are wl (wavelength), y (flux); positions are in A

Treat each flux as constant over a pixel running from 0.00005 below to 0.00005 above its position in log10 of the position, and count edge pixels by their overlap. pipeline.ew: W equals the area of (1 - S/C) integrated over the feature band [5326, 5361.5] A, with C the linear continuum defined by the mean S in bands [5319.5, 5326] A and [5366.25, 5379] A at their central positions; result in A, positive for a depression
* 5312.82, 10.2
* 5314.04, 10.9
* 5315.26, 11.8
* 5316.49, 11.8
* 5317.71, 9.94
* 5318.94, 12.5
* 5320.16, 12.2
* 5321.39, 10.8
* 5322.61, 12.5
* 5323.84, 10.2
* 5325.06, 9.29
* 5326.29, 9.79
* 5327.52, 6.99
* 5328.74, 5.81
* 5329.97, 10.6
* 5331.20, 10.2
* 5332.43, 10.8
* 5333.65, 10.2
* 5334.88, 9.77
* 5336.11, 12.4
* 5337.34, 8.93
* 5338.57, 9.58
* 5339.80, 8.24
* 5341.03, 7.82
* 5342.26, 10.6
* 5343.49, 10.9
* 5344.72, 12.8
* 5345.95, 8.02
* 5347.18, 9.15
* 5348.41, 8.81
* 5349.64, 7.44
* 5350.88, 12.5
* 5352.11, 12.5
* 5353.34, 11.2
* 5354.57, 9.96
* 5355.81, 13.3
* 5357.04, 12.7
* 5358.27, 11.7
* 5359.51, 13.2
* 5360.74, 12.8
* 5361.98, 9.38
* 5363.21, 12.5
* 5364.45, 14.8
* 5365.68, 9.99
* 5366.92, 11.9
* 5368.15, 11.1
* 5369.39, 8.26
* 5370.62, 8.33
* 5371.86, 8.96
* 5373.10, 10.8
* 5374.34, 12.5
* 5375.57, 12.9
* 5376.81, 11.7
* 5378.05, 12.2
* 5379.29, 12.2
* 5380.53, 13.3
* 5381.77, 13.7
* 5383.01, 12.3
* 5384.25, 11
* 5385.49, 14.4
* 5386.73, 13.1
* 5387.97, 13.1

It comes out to 2.0 A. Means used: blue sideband 11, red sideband 10.9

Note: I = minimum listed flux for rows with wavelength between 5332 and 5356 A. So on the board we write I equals 7.44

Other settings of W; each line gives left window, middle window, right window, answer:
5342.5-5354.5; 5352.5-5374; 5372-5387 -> 0.0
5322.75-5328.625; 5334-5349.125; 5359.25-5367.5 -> 0.8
